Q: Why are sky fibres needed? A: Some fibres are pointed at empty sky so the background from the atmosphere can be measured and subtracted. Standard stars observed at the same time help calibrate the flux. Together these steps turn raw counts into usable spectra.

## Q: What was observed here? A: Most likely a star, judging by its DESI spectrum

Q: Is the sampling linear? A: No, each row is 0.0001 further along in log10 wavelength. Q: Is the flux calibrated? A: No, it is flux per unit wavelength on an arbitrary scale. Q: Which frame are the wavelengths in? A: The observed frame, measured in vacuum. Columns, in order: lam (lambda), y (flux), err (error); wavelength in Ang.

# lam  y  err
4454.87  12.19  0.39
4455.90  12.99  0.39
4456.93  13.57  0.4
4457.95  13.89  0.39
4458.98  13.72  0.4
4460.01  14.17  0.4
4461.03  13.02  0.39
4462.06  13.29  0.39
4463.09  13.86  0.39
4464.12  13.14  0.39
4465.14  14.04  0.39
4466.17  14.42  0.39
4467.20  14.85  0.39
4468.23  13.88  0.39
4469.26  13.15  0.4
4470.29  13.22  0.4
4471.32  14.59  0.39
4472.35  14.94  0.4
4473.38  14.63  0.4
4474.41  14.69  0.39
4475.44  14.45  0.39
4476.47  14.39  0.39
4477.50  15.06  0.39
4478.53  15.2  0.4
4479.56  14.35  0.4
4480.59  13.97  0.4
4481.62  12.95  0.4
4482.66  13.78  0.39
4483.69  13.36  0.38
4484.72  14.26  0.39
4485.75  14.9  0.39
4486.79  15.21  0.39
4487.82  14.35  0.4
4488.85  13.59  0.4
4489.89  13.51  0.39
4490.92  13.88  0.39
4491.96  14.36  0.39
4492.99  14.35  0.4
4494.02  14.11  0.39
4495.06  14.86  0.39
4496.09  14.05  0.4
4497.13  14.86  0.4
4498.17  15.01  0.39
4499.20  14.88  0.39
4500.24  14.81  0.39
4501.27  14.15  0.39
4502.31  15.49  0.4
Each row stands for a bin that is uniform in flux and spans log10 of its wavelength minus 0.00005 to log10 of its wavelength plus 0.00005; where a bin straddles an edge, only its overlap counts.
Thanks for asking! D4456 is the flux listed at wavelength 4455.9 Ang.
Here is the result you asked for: 12.99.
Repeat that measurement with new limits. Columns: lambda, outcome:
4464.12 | 13.14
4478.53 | 15.2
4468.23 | 13.88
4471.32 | 14.59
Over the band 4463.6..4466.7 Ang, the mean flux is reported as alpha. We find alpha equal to 13.9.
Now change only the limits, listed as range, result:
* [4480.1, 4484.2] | 13.5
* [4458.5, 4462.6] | 13.5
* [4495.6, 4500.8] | 14.7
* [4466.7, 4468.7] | 14.4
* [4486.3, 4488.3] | 14.8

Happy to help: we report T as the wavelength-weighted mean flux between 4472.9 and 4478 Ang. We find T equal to 14.6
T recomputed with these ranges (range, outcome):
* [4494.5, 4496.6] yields 14.5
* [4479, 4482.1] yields 13.8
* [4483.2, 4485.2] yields 13.8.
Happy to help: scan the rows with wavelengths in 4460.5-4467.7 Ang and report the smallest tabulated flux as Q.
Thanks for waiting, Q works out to 13.02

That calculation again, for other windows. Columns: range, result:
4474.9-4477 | 14.39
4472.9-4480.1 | 14.35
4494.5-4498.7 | 14.05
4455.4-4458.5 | 12.99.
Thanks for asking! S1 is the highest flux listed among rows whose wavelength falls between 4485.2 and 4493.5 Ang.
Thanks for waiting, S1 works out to 15.21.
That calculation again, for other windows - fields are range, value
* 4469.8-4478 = 15.06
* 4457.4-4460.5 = 14.17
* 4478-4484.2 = 15.2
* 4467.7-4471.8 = 14.59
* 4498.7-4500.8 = 14.88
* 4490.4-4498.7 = 15.01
